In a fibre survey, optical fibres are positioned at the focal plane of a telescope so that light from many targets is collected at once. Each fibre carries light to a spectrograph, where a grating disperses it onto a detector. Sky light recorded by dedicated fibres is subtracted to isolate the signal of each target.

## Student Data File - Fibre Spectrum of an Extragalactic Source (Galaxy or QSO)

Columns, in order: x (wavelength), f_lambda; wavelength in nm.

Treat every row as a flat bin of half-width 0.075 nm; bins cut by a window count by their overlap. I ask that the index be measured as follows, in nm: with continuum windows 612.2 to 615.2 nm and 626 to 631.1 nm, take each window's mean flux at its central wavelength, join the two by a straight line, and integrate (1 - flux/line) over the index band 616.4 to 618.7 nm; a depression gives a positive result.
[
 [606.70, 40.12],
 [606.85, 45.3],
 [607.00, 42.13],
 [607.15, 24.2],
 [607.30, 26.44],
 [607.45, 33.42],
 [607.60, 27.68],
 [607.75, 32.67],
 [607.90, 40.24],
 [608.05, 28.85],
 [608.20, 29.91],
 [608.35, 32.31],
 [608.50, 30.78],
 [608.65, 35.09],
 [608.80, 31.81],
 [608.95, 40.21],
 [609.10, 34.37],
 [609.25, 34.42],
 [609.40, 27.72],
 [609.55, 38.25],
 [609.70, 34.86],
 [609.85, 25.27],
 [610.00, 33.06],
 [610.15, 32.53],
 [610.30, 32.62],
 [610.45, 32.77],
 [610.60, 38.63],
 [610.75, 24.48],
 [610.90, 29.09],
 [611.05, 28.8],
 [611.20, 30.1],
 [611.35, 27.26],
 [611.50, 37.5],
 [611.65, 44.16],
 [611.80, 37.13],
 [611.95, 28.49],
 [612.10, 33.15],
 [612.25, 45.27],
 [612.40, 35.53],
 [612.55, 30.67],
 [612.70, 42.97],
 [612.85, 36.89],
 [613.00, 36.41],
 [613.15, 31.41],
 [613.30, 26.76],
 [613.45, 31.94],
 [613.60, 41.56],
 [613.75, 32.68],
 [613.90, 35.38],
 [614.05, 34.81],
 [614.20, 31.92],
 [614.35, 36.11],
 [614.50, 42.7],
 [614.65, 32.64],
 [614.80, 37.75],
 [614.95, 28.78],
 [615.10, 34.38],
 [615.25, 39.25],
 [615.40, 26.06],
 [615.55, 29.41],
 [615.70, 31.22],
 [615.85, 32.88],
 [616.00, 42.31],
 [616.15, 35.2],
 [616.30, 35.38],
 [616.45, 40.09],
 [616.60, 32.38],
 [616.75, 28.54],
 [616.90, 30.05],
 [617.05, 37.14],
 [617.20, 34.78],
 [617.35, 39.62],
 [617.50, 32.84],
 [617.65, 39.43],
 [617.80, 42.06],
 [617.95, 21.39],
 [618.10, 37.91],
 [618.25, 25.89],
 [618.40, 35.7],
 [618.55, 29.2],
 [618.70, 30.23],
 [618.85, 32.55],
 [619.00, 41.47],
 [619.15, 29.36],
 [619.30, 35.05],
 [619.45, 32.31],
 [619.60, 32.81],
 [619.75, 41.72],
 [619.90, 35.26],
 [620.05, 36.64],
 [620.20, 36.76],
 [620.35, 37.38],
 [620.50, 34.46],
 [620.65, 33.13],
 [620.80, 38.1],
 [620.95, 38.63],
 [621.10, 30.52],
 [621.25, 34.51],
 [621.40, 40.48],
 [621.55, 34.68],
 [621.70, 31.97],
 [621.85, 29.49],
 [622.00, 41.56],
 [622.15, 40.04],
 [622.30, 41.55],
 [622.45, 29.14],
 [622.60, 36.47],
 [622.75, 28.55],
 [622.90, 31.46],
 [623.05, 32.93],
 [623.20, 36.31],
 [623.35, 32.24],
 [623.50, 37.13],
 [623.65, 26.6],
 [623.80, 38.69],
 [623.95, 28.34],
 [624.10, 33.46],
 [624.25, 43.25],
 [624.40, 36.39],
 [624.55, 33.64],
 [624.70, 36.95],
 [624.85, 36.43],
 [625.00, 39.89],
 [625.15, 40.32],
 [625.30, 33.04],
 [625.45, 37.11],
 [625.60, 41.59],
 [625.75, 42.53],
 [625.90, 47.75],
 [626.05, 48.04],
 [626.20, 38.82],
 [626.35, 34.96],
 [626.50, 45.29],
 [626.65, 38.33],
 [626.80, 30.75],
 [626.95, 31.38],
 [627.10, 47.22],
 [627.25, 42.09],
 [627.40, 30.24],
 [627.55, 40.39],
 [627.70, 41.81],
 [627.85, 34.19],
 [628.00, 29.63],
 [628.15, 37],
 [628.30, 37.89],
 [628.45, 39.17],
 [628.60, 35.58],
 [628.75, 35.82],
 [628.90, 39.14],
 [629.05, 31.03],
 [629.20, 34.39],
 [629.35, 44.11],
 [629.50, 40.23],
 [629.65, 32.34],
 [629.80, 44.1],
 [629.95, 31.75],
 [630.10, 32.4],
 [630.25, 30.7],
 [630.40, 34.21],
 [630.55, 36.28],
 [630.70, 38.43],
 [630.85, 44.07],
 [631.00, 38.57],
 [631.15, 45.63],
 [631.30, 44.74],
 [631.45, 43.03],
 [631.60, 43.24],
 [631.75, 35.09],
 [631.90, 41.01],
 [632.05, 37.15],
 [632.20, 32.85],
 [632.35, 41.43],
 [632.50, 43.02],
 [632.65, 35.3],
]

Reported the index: 0.14 nm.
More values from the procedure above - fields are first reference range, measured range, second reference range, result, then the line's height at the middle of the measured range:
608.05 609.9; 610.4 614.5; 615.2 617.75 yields -0.082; 33.6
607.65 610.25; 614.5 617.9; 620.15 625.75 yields -0.037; 34.3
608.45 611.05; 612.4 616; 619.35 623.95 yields -0.090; 33.5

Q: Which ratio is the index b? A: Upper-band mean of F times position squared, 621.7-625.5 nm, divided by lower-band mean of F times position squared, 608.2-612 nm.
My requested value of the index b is 1.12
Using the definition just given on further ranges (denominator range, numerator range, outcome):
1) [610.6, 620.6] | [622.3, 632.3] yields 1.13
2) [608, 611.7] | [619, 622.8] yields 1.13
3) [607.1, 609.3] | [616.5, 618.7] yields 1.07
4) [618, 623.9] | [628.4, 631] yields 1.09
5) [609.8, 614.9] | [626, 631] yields 1.15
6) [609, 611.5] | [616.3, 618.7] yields 1.09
